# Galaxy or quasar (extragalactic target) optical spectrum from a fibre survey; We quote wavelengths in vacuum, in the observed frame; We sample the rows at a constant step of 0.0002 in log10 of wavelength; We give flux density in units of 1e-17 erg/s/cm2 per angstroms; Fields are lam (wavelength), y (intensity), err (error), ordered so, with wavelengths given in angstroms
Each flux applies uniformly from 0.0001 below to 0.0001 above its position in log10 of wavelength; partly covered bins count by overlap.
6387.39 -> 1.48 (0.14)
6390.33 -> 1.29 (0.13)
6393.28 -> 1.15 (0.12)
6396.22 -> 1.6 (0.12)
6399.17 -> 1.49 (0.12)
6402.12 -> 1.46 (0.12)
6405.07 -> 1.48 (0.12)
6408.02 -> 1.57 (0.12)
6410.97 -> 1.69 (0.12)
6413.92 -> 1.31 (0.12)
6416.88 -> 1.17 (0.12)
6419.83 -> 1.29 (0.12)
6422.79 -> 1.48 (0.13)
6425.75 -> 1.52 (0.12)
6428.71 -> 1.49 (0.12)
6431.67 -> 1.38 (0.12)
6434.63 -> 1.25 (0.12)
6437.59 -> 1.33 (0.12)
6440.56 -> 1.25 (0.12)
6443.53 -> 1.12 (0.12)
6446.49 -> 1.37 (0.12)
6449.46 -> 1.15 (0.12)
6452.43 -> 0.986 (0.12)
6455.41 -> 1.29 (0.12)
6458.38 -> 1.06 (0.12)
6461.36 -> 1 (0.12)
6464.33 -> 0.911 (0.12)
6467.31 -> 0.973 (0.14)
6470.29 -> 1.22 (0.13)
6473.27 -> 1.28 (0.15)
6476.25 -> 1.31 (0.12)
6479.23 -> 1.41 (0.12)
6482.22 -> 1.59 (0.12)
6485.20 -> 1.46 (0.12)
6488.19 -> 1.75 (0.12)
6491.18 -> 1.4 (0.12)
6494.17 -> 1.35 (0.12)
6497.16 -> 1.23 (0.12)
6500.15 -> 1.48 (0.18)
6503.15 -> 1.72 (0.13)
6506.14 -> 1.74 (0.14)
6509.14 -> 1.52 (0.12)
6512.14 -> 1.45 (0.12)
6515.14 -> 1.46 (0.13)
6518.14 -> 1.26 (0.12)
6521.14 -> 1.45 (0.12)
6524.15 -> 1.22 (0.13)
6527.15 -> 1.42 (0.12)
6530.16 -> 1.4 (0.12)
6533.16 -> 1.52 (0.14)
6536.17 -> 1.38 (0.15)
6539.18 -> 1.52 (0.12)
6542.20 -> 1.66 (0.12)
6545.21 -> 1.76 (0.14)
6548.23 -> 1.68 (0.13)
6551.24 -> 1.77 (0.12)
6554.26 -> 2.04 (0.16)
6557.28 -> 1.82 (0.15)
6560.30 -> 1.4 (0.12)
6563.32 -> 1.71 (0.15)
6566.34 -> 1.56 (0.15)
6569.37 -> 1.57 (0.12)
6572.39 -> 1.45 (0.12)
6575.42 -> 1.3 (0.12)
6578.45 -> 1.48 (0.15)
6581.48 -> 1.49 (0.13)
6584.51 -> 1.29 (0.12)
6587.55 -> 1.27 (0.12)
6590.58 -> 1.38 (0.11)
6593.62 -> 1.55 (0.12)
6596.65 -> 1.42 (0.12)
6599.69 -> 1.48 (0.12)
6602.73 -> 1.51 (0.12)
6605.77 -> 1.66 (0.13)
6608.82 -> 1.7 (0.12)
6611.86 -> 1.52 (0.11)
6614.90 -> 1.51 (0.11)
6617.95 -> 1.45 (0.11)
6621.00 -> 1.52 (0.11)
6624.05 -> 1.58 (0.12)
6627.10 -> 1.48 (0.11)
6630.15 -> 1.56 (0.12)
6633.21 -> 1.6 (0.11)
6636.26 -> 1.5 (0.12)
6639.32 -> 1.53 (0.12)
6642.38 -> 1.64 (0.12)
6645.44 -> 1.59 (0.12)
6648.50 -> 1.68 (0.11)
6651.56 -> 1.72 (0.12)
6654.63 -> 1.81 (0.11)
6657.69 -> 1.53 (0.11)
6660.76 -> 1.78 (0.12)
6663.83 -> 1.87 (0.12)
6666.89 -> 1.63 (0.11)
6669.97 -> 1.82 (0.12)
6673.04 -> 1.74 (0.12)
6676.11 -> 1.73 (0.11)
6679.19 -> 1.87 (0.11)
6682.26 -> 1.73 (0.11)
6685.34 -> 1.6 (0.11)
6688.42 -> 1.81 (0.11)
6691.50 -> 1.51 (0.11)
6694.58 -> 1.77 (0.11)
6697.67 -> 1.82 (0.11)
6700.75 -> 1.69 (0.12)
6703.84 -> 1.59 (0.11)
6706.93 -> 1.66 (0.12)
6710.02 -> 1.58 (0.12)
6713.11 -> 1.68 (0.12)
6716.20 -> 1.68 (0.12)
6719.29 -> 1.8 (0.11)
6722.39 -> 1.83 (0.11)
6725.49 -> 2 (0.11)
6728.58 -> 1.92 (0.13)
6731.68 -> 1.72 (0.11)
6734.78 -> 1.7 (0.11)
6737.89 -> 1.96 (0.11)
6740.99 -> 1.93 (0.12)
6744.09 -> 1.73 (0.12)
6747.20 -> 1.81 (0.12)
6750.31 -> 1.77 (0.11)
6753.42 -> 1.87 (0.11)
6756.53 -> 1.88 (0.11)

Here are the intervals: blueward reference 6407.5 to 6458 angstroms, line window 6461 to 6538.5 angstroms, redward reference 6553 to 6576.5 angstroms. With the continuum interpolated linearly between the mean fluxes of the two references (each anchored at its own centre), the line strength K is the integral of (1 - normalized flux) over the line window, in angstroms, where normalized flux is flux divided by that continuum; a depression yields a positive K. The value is 4.21 angstroms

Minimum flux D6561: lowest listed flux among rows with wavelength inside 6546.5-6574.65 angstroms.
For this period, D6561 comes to 1.4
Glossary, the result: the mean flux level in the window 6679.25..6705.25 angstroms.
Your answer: 1.7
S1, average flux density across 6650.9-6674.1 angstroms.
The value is 1.74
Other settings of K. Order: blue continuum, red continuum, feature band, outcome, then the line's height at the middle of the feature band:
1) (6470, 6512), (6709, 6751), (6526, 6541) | 0.72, 1.53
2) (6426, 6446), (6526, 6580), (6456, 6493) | 3.36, 1.41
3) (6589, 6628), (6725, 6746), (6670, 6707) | 0.14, 1.72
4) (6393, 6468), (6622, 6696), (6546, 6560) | -2.68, 1.5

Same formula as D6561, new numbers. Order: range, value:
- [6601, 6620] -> 1.45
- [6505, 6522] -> 1.26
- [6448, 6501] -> 0.911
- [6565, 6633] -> 1.27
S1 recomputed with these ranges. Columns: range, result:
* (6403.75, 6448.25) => 1.38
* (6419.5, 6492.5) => 1.29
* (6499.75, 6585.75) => 1.54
